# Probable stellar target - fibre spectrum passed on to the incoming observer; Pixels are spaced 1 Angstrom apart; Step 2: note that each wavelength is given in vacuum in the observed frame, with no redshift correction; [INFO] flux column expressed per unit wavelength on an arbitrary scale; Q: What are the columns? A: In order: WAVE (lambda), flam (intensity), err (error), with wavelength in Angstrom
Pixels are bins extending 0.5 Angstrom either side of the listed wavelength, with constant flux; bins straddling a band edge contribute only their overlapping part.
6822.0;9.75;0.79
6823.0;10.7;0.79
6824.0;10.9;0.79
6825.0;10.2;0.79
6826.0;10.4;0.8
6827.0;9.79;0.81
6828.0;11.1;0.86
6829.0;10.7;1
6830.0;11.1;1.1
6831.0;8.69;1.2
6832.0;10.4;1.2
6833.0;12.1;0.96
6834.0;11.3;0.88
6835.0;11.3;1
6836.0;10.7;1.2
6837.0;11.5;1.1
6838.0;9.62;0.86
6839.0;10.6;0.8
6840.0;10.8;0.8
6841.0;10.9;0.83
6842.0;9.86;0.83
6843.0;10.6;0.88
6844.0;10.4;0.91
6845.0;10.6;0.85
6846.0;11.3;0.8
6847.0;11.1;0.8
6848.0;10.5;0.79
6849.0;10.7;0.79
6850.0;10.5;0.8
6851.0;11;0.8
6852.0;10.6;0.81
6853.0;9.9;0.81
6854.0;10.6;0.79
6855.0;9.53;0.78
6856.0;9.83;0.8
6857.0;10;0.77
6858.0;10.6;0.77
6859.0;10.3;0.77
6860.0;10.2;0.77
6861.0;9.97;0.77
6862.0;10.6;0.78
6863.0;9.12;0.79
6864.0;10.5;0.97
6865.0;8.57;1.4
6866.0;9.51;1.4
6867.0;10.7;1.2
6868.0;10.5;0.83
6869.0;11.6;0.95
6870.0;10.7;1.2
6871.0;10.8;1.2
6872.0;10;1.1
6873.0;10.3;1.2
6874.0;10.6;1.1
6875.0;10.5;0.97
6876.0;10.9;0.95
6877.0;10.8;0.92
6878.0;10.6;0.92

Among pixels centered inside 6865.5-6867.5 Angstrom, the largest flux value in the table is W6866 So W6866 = 10.7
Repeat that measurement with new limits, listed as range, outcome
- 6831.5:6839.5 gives 12.1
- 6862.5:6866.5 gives 10.5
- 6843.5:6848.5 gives 11.3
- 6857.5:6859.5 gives 10.6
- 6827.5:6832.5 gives 11.1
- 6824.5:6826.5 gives 10.4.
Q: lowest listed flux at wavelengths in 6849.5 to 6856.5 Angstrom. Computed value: 9.53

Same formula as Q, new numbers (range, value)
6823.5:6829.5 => 9.79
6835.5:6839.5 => 9.62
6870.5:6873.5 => 10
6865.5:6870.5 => 9.51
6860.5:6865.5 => 8.57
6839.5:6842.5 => 9.86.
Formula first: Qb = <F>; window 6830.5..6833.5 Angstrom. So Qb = 10.4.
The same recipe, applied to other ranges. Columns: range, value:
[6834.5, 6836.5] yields 11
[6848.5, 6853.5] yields 10.5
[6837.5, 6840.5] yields 10.3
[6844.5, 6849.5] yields 10.8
